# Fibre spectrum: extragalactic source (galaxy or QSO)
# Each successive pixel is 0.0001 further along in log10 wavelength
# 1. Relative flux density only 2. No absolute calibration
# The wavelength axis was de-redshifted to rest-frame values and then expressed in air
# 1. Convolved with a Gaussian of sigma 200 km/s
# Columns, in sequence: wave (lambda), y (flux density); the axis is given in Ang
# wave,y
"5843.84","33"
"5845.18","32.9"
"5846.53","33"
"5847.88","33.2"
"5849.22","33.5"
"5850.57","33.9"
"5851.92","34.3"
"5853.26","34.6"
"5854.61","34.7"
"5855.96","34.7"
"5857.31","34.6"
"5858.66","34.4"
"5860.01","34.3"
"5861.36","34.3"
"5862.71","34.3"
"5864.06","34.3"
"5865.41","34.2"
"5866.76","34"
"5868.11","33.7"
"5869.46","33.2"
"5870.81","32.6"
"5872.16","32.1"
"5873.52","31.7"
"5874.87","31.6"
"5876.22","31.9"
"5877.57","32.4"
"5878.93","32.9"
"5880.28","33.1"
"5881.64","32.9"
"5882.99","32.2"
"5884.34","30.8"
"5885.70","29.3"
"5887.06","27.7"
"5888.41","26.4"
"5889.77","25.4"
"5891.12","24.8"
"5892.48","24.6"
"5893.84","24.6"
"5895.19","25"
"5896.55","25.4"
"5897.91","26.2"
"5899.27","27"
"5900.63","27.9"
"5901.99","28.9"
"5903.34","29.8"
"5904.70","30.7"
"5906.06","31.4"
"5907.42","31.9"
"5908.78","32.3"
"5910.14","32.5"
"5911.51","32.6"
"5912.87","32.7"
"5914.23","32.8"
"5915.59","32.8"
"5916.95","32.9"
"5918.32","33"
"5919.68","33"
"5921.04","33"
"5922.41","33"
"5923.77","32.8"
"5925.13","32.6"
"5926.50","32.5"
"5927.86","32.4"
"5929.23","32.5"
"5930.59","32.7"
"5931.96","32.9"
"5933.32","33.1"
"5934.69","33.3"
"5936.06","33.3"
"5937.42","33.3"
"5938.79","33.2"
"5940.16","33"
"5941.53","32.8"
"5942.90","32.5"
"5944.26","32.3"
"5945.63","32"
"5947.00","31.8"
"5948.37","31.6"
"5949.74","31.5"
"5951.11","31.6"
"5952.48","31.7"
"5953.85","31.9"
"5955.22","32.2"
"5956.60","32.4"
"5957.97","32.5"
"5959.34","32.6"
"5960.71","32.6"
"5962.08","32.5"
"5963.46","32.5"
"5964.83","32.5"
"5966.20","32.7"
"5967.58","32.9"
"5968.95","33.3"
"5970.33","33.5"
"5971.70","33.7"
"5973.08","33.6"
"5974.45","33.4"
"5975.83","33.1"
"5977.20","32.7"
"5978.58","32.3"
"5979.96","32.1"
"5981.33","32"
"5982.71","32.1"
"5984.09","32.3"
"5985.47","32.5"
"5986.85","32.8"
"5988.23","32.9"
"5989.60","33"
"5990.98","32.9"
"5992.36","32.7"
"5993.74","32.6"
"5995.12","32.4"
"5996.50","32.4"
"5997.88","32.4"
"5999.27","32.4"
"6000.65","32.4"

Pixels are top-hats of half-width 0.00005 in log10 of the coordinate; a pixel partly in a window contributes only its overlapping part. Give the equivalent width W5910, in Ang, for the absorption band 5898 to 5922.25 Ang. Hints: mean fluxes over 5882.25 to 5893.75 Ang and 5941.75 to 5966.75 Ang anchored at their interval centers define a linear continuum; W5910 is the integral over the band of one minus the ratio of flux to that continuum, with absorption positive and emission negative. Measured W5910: -1.9 Ang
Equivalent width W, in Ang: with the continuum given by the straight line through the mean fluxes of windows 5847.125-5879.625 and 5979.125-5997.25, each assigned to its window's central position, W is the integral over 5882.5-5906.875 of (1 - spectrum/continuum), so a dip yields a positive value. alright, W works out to 4.1 Ang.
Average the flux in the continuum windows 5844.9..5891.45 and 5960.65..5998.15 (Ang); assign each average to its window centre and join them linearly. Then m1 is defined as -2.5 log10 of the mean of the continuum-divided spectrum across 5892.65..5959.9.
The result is 0.04 mag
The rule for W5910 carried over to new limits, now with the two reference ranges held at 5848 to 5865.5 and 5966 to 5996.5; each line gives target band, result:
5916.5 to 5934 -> 0.3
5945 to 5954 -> 0.4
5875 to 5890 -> 1.5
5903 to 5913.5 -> 0.6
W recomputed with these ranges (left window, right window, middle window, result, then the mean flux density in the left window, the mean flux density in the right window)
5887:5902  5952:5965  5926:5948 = -1.84 Ang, 26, 32.3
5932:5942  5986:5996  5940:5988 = 0.65 Ang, 33.1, 32.8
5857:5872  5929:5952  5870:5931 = 4.87 Ang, 33.9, 32.6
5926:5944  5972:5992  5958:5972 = -0.03 Ang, 32.9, 32.7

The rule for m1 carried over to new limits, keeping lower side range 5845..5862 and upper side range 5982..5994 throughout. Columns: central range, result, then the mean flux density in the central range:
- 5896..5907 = 0.18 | 28.5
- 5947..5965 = 0.03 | 32.1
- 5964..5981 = -0.01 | 33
